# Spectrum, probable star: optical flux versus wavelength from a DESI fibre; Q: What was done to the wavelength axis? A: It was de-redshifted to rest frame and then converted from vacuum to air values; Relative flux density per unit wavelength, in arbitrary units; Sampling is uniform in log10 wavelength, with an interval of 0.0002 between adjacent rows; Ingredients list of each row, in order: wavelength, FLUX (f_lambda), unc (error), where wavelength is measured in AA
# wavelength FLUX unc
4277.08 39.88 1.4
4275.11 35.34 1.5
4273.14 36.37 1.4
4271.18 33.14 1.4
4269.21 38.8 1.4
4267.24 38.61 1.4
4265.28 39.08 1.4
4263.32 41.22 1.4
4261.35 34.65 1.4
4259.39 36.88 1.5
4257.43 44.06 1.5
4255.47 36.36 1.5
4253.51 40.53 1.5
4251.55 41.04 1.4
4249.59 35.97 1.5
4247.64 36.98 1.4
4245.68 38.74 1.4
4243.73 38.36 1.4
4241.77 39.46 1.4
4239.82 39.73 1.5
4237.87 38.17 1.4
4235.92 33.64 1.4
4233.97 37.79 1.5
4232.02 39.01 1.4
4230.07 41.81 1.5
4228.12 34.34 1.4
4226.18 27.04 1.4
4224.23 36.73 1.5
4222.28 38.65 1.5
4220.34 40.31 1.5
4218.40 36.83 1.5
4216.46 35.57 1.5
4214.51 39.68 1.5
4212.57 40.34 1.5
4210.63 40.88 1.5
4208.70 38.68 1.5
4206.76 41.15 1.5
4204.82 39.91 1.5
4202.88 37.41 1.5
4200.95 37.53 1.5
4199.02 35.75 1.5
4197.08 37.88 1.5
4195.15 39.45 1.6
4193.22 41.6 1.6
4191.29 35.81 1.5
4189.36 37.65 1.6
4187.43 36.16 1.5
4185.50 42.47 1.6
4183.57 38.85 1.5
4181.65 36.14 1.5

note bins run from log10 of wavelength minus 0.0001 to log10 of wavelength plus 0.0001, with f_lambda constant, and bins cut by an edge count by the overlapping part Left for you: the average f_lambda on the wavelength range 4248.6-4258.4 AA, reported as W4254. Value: 39.6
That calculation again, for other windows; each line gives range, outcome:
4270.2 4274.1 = 34.8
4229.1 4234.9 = 39.5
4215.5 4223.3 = 37.9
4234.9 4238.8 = 35.9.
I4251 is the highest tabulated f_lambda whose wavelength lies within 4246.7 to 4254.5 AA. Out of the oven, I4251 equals 41.04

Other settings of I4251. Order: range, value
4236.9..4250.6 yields 39.73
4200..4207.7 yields 41.15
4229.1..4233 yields 41.81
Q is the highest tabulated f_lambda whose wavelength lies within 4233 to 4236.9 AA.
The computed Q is 37.79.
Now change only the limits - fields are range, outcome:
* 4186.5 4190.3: 37.65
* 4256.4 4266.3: 44.06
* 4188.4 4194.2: 41.6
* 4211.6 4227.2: 40.34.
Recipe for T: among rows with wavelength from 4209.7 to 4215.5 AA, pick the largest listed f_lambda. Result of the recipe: 40.88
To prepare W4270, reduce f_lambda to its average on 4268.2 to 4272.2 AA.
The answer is 36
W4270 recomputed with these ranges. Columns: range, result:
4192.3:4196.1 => 40.5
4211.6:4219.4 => 38.1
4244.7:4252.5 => 38.2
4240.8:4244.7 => 38.8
